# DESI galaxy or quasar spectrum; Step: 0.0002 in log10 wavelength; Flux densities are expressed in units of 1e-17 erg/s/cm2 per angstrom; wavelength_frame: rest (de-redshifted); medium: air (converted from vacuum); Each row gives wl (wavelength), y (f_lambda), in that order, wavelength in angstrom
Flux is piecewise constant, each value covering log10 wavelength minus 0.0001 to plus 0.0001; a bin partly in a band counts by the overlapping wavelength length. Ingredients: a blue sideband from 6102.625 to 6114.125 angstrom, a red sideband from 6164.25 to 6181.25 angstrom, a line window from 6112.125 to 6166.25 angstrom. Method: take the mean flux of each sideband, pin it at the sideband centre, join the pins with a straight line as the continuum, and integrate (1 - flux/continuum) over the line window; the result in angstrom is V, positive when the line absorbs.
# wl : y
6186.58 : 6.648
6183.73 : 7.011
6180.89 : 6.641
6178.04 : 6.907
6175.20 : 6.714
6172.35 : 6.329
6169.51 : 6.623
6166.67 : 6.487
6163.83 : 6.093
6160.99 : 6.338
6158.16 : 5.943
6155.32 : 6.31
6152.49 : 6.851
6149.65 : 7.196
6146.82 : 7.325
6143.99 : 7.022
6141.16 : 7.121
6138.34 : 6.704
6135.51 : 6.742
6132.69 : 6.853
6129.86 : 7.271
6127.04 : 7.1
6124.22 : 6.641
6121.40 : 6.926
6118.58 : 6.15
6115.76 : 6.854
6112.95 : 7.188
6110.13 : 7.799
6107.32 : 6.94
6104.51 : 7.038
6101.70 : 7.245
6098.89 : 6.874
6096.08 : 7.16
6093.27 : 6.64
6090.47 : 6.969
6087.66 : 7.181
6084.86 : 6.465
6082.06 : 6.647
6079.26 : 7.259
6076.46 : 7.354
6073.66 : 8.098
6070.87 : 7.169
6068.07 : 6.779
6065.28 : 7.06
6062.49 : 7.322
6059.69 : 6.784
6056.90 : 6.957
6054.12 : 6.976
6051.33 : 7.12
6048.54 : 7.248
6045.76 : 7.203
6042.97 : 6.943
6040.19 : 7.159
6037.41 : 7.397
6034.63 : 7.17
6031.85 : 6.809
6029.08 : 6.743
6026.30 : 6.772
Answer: 1.3 angstrom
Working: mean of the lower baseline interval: 7.24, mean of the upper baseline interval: 6.58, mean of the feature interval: 6.76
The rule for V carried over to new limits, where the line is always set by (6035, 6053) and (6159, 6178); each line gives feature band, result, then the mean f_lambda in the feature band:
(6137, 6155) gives -1.1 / 7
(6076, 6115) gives -1.0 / 7.04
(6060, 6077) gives -0.6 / 7.26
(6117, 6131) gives -0.2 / 6.81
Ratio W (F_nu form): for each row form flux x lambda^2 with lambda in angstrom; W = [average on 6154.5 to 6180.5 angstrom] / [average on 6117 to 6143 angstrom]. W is 1.0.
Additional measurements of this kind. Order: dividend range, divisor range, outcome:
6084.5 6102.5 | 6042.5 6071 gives 1.00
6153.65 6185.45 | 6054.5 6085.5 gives 0.95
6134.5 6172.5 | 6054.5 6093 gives 0.97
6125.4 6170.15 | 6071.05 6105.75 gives 0.97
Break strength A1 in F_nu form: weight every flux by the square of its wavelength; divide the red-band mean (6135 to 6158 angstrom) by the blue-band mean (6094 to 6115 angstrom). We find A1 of 0.97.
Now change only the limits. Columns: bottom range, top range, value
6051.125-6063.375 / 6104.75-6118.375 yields 1.03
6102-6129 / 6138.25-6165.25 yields 0.97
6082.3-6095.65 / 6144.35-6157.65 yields 1.03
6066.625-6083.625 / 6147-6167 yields 0.93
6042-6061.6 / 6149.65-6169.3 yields 0.94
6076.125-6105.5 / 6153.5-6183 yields 0.95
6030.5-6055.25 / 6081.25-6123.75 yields 0.99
